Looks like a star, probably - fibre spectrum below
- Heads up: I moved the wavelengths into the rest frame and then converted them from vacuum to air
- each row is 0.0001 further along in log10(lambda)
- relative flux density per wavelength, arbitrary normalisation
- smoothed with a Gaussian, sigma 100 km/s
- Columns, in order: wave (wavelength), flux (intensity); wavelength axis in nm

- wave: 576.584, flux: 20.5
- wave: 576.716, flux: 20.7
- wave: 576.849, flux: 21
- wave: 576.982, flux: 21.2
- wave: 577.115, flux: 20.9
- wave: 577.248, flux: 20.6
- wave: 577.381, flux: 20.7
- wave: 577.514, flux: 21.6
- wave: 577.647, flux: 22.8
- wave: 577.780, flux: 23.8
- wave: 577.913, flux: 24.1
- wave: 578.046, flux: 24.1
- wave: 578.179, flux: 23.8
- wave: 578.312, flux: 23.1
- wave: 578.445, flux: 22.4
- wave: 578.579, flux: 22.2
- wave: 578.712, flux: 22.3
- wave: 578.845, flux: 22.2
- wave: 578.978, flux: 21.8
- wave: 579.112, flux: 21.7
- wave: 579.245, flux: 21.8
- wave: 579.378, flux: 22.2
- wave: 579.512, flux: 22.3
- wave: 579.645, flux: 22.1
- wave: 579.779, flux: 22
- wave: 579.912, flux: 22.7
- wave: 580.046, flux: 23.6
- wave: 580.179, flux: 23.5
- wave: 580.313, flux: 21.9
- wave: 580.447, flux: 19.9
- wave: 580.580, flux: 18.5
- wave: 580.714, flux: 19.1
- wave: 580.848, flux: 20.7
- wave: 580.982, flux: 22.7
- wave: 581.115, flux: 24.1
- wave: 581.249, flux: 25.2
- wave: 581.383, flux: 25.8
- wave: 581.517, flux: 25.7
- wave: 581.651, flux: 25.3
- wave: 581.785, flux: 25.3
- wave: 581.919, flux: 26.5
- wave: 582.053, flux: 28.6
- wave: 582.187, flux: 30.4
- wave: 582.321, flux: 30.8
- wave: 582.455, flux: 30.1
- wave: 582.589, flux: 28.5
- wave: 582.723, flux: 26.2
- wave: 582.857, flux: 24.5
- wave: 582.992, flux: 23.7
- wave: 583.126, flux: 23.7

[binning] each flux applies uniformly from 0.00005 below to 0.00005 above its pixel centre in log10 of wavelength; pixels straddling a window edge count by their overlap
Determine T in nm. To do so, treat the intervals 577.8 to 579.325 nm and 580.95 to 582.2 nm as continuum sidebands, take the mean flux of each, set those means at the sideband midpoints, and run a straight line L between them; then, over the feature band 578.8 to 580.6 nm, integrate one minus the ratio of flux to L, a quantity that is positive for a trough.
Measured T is 0.15 nm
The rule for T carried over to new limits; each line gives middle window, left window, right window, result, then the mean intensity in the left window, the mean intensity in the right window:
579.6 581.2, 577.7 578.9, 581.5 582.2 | 0.22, 23.1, 26.8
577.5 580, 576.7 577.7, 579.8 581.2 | -0.14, 21.2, 21.7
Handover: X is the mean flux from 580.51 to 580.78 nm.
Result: 18.8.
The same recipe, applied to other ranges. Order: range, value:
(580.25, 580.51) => 20.9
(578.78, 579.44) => 22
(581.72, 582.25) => 27.7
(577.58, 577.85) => 23.3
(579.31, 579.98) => 22.3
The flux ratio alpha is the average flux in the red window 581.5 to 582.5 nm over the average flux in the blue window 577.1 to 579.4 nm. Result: 1.2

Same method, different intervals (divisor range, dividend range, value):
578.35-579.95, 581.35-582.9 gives 1.24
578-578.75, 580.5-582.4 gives 1.08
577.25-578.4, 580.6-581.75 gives 1.02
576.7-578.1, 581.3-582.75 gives 1.26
